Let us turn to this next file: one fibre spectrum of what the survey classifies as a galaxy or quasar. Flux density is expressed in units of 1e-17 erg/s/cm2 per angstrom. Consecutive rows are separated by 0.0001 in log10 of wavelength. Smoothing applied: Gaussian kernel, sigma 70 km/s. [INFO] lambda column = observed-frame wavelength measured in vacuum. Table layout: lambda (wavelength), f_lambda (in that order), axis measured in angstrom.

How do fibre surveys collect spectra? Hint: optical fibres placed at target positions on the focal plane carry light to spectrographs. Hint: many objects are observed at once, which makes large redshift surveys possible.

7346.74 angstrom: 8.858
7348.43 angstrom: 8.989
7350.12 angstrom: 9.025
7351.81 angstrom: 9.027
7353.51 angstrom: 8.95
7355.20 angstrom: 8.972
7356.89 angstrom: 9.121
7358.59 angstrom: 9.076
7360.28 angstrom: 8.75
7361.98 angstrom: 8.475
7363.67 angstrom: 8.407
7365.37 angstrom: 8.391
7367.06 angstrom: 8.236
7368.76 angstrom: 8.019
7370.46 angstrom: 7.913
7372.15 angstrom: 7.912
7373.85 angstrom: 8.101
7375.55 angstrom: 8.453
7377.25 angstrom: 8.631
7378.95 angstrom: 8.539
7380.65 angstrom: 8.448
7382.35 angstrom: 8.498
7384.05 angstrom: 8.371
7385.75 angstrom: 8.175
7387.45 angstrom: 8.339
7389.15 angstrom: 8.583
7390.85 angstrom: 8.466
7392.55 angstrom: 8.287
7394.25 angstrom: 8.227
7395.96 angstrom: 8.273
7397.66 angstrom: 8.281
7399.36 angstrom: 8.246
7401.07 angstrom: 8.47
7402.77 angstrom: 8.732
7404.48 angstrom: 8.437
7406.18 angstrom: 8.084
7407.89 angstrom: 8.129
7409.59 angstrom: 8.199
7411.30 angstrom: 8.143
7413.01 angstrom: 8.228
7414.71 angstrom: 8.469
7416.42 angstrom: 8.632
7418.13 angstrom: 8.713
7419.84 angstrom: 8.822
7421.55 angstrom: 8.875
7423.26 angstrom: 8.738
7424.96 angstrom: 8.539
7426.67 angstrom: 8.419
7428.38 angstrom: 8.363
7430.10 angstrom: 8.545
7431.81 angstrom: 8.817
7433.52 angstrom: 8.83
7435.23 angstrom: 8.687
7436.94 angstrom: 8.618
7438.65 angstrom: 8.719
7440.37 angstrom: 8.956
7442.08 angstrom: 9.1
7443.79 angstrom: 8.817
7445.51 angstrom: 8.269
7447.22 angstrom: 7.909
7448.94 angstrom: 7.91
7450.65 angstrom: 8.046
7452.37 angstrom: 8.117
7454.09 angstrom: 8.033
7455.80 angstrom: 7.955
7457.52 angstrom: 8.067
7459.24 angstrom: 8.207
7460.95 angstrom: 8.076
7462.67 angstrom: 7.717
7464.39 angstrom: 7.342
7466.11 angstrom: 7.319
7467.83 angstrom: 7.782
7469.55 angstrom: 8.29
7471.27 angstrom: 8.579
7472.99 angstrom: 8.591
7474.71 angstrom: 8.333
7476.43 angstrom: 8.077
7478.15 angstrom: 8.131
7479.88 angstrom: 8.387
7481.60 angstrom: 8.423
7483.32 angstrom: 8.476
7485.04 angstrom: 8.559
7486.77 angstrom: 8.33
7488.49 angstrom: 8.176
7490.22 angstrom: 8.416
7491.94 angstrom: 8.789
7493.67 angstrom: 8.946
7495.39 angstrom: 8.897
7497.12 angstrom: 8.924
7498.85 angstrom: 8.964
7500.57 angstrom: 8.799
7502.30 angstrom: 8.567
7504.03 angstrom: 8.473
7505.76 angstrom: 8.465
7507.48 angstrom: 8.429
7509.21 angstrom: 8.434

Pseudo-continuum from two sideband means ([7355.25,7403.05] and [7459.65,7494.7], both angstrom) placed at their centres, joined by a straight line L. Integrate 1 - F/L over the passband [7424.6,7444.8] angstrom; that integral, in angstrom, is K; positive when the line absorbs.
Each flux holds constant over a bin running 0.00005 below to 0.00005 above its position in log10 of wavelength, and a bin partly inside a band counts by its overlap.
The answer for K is -0.9 angstrom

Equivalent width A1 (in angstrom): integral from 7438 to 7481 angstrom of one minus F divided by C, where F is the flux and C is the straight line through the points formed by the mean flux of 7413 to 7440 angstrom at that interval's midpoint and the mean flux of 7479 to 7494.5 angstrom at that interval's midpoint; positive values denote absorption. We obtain 1.9 angstrom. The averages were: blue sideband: 8.64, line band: 8.19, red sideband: 8.5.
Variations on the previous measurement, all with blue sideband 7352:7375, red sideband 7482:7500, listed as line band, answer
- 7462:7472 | 0.9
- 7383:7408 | 0.6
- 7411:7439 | -0.1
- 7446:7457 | 0.8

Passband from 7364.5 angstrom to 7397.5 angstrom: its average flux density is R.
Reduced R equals 8.31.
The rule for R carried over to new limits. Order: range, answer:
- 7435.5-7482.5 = 8.22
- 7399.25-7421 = 8.42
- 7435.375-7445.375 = 8.79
